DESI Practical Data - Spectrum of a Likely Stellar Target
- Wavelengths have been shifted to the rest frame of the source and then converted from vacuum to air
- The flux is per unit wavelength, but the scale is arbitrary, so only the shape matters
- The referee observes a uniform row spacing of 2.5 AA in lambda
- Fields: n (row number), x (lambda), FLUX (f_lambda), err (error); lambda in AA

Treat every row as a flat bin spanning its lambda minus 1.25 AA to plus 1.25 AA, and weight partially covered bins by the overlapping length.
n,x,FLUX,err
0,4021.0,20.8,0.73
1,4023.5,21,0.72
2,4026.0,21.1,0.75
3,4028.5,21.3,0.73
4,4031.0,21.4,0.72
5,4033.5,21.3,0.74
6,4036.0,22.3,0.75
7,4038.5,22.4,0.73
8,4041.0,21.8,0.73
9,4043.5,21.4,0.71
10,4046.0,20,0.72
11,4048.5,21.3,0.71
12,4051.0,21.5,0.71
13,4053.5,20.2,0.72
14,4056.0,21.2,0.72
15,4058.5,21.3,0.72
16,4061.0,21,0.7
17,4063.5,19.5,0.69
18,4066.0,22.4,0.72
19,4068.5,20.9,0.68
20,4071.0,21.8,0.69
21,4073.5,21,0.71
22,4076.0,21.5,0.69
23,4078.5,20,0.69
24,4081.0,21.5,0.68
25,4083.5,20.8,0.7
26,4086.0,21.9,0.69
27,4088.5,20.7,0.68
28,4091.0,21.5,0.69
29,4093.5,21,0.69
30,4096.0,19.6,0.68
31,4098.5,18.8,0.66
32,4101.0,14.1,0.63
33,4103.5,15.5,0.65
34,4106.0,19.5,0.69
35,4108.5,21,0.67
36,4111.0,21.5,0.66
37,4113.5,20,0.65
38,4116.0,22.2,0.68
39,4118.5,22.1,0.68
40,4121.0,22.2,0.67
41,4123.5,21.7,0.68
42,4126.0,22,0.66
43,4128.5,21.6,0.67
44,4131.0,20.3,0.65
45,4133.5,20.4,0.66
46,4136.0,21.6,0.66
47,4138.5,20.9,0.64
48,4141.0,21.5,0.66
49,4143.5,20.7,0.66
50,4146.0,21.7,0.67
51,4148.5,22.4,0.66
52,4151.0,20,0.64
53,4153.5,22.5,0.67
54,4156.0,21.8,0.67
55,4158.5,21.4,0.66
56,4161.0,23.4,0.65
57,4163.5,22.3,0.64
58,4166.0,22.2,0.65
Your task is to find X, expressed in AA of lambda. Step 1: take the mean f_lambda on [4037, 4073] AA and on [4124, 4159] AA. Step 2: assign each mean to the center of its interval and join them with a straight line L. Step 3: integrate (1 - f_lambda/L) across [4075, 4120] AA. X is 2.3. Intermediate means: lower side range 21.2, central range 20.2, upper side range 21.3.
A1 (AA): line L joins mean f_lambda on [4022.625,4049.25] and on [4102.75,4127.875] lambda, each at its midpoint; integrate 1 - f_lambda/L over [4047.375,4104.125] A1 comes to 1.9 AA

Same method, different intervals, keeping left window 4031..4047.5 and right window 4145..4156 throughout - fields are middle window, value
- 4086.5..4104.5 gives 2.23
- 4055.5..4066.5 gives 0.29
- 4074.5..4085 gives 0.29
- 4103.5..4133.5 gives 0.86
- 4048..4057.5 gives 0.22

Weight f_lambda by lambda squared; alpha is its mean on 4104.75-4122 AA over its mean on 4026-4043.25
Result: 1.0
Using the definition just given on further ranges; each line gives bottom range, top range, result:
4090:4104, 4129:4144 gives 1.15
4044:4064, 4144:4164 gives 1.10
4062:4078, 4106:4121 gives 1.03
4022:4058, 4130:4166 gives 1.07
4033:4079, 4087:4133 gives 0.98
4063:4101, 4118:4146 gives 1.06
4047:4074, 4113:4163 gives 1.06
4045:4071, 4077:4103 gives 0.96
